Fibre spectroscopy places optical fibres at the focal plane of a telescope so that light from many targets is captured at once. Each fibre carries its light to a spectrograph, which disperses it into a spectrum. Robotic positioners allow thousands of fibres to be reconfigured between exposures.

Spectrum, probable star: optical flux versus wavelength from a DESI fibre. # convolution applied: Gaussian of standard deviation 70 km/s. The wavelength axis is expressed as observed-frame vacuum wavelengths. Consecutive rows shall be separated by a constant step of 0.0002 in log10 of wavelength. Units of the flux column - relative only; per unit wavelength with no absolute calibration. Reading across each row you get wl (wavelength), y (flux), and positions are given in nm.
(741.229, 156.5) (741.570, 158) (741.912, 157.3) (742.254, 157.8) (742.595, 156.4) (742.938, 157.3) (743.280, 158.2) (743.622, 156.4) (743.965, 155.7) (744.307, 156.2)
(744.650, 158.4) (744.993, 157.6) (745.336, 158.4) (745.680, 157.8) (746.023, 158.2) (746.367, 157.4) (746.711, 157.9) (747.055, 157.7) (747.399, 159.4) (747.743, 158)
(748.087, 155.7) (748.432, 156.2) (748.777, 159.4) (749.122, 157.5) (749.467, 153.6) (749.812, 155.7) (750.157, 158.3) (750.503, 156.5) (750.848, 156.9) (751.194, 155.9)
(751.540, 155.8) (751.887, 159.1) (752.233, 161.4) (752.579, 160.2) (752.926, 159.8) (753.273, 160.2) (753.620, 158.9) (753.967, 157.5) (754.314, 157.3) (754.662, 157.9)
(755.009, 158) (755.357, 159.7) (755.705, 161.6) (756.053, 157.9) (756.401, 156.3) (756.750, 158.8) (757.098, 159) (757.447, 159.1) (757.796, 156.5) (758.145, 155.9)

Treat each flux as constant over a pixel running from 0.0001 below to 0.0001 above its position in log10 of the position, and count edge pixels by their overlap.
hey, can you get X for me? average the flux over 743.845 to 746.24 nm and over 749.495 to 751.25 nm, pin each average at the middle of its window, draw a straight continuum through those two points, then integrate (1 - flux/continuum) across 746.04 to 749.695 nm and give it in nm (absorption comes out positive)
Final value -0.007 nm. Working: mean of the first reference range 158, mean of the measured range 157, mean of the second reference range 157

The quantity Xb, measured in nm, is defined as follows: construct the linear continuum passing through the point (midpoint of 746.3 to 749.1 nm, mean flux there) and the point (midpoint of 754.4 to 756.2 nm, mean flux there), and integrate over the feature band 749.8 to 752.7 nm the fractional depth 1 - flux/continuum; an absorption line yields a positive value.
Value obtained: 0.008 nm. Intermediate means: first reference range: 158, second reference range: 159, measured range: 158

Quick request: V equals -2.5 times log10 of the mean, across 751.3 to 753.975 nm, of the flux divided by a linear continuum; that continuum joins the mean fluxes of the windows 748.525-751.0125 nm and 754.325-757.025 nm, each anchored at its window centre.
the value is -0.01 mag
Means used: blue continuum 157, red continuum 159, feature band 159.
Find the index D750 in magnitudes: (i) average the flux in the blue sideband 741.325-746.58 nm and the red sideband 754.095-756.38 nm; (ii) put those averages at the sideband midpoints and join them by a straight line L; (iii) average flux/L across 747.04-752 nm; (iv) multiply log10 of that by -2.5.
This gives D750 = 0.007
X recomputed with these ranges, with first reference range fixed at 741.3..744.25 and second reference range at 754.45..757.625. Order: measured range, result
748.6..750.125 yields 0.01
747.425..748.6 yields 0.01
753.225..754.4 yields 0.00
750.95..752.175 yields 0.01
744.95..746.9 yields -0.01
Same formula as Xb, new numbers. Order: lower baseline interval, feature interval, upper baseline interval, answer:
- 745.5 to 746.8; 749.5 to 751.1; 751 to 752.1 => 0.01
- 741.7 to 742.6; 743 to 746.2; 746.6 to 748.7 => 0.00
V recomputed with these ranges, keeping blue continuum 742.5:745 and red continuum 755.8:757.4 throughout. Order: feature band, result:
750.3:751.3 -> 0.01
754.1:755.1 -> 0.00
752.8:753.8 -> -0.01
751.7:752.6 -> -0.02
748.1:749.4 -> 0.00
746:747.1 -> 0.00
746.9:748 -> -0.01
